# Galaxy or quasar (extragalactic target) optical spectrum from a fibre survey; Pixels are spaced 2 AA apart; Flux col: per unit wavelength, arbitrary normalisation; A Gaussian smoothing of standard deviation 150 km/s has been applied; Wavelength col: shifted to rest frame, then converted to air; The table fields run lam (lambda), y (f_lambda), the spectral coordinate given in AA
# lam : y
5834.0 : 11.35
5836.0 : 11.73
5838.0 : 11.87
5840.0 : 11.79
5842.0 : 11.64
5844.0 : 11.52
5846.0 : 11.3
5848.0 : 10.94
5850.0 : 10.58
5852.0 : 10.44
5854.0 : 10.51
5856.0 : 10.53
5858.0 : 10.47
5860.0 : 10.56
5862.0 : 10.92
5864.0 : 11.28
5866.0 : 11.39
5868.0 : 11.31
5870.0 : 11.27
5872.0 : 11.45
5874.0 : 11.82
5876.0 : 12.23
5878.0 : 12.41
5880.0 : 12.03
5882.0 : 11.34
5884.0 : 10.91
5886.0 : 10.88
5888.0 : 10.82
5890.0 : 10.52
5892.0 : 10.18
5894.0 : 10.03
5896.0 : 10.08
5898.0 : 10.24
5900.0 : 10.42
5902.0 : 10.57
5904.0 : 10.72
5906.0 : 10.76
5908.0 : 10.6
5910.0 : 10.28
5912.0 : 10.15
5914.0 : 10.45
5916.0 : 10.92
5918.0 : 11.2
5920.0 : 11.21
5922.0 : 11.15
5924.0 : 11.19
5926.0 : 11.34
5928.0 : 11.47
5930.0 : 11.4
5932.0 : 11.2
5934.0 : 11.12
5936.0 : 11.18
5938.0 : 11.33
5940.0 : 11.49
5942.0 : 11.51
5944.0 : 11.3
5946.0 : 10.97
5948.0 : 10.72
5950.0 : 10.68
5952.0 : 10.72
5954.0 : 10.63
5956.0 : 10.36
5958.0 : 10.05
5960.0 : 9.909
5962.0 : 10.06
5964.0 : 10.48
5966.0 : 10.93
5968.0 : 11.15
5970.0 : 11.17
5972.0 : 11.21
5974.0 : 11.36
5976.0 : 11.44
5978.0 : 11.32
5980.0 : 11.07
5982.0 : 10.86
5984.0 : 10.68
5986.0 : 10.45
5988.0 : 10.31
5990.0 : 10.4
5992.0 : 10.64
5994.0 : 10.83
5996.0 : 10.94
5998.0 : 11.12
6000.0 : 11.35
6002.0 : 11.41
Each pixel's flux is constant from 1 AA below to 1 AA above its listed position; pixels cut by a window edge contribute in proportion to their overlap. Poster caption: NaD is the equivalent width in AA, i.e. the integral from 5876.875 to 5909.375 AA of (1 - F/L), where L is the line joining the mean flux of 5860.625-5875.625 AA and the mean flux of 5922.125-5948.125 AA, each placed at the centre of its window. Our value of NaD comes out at 1.6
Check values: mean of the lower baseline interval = 11.4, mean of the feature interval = 10.8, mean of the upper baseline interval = 11.3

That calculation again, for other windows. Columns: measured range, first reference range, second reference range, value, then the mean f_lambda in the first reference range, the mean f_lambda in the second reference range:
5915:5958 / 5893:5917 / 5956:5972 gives -2.3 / 10.4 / 10.6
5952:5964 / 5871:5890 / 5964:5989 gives 0.9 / 11.5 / 11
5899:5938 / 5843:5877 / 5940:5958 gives 0.0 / 11.1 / 10.9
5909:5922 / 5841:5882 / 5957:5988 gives 0.3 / 11.2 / 10.8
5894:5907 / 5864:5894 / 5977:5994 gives 0.9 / 11.3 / 10.7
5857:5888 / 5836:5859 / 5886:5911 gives -1.6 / 11.1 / 10.5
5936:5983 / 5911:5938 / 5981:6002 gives 0.1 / 11.1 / 10.8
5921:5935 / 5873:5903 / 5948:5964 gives -0.9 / 11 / 10.4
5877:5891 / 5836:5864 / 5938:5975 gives -0.4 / 11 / 10.8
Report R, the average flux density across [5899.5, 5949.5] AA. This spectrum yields 11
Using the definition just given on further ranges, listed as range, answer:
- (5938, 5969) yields 10.7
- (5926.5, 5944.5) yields 11.3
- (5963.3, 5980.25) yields 11.1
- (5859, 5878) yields 11.4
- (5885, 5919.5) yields 10.5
